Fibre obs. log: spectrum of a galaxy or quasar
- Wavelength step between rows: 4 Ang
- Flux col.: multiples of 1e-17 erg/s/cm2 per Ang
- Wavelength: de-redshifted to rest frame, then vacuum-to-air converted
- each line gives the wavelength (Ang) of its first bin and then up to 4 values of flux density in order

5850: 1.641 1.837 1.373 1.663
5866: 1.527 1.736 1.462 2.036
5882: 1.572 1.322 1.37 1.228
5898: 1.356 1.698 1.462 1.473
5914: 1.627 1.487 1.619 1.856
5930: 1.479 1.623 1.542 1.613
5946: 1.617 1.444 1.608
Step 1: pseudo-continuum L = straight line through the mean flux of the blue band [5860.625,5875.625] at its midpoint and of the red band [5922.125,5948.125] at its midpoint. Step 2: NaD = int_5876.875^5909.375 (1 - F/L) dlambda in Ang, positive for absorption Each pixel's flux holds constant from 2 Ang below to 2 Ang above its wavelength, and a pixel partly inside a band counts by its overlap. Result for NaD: 2.4 Ang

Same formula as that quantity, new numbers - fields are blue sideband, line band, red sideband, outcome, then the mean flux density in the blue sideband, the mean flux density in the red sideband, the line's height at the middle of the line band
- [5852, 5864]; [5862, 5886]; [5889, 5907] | -1.5 Ang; 1.62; 1.42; 1.54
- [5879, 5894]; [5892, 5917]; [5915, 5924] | 0.5 Ang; 1.44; 1.56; 1.5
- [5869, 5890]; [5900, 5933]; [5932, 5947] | 0.2 Ang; 1.6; 1.6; 1.6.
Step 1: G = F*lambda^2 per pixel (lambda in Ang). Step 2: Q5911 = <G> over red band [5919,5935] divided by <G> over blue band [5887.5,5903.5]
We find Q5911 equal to 1.18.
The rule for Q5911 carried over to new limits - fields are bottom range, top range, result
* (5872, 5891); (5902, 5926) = 1.02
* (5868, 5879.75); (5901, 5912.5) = 0.89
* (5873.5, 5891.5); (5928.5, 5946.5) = 1.02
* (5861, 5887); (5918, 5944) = 1.01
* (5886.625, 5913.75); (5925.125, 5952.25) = 1.12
